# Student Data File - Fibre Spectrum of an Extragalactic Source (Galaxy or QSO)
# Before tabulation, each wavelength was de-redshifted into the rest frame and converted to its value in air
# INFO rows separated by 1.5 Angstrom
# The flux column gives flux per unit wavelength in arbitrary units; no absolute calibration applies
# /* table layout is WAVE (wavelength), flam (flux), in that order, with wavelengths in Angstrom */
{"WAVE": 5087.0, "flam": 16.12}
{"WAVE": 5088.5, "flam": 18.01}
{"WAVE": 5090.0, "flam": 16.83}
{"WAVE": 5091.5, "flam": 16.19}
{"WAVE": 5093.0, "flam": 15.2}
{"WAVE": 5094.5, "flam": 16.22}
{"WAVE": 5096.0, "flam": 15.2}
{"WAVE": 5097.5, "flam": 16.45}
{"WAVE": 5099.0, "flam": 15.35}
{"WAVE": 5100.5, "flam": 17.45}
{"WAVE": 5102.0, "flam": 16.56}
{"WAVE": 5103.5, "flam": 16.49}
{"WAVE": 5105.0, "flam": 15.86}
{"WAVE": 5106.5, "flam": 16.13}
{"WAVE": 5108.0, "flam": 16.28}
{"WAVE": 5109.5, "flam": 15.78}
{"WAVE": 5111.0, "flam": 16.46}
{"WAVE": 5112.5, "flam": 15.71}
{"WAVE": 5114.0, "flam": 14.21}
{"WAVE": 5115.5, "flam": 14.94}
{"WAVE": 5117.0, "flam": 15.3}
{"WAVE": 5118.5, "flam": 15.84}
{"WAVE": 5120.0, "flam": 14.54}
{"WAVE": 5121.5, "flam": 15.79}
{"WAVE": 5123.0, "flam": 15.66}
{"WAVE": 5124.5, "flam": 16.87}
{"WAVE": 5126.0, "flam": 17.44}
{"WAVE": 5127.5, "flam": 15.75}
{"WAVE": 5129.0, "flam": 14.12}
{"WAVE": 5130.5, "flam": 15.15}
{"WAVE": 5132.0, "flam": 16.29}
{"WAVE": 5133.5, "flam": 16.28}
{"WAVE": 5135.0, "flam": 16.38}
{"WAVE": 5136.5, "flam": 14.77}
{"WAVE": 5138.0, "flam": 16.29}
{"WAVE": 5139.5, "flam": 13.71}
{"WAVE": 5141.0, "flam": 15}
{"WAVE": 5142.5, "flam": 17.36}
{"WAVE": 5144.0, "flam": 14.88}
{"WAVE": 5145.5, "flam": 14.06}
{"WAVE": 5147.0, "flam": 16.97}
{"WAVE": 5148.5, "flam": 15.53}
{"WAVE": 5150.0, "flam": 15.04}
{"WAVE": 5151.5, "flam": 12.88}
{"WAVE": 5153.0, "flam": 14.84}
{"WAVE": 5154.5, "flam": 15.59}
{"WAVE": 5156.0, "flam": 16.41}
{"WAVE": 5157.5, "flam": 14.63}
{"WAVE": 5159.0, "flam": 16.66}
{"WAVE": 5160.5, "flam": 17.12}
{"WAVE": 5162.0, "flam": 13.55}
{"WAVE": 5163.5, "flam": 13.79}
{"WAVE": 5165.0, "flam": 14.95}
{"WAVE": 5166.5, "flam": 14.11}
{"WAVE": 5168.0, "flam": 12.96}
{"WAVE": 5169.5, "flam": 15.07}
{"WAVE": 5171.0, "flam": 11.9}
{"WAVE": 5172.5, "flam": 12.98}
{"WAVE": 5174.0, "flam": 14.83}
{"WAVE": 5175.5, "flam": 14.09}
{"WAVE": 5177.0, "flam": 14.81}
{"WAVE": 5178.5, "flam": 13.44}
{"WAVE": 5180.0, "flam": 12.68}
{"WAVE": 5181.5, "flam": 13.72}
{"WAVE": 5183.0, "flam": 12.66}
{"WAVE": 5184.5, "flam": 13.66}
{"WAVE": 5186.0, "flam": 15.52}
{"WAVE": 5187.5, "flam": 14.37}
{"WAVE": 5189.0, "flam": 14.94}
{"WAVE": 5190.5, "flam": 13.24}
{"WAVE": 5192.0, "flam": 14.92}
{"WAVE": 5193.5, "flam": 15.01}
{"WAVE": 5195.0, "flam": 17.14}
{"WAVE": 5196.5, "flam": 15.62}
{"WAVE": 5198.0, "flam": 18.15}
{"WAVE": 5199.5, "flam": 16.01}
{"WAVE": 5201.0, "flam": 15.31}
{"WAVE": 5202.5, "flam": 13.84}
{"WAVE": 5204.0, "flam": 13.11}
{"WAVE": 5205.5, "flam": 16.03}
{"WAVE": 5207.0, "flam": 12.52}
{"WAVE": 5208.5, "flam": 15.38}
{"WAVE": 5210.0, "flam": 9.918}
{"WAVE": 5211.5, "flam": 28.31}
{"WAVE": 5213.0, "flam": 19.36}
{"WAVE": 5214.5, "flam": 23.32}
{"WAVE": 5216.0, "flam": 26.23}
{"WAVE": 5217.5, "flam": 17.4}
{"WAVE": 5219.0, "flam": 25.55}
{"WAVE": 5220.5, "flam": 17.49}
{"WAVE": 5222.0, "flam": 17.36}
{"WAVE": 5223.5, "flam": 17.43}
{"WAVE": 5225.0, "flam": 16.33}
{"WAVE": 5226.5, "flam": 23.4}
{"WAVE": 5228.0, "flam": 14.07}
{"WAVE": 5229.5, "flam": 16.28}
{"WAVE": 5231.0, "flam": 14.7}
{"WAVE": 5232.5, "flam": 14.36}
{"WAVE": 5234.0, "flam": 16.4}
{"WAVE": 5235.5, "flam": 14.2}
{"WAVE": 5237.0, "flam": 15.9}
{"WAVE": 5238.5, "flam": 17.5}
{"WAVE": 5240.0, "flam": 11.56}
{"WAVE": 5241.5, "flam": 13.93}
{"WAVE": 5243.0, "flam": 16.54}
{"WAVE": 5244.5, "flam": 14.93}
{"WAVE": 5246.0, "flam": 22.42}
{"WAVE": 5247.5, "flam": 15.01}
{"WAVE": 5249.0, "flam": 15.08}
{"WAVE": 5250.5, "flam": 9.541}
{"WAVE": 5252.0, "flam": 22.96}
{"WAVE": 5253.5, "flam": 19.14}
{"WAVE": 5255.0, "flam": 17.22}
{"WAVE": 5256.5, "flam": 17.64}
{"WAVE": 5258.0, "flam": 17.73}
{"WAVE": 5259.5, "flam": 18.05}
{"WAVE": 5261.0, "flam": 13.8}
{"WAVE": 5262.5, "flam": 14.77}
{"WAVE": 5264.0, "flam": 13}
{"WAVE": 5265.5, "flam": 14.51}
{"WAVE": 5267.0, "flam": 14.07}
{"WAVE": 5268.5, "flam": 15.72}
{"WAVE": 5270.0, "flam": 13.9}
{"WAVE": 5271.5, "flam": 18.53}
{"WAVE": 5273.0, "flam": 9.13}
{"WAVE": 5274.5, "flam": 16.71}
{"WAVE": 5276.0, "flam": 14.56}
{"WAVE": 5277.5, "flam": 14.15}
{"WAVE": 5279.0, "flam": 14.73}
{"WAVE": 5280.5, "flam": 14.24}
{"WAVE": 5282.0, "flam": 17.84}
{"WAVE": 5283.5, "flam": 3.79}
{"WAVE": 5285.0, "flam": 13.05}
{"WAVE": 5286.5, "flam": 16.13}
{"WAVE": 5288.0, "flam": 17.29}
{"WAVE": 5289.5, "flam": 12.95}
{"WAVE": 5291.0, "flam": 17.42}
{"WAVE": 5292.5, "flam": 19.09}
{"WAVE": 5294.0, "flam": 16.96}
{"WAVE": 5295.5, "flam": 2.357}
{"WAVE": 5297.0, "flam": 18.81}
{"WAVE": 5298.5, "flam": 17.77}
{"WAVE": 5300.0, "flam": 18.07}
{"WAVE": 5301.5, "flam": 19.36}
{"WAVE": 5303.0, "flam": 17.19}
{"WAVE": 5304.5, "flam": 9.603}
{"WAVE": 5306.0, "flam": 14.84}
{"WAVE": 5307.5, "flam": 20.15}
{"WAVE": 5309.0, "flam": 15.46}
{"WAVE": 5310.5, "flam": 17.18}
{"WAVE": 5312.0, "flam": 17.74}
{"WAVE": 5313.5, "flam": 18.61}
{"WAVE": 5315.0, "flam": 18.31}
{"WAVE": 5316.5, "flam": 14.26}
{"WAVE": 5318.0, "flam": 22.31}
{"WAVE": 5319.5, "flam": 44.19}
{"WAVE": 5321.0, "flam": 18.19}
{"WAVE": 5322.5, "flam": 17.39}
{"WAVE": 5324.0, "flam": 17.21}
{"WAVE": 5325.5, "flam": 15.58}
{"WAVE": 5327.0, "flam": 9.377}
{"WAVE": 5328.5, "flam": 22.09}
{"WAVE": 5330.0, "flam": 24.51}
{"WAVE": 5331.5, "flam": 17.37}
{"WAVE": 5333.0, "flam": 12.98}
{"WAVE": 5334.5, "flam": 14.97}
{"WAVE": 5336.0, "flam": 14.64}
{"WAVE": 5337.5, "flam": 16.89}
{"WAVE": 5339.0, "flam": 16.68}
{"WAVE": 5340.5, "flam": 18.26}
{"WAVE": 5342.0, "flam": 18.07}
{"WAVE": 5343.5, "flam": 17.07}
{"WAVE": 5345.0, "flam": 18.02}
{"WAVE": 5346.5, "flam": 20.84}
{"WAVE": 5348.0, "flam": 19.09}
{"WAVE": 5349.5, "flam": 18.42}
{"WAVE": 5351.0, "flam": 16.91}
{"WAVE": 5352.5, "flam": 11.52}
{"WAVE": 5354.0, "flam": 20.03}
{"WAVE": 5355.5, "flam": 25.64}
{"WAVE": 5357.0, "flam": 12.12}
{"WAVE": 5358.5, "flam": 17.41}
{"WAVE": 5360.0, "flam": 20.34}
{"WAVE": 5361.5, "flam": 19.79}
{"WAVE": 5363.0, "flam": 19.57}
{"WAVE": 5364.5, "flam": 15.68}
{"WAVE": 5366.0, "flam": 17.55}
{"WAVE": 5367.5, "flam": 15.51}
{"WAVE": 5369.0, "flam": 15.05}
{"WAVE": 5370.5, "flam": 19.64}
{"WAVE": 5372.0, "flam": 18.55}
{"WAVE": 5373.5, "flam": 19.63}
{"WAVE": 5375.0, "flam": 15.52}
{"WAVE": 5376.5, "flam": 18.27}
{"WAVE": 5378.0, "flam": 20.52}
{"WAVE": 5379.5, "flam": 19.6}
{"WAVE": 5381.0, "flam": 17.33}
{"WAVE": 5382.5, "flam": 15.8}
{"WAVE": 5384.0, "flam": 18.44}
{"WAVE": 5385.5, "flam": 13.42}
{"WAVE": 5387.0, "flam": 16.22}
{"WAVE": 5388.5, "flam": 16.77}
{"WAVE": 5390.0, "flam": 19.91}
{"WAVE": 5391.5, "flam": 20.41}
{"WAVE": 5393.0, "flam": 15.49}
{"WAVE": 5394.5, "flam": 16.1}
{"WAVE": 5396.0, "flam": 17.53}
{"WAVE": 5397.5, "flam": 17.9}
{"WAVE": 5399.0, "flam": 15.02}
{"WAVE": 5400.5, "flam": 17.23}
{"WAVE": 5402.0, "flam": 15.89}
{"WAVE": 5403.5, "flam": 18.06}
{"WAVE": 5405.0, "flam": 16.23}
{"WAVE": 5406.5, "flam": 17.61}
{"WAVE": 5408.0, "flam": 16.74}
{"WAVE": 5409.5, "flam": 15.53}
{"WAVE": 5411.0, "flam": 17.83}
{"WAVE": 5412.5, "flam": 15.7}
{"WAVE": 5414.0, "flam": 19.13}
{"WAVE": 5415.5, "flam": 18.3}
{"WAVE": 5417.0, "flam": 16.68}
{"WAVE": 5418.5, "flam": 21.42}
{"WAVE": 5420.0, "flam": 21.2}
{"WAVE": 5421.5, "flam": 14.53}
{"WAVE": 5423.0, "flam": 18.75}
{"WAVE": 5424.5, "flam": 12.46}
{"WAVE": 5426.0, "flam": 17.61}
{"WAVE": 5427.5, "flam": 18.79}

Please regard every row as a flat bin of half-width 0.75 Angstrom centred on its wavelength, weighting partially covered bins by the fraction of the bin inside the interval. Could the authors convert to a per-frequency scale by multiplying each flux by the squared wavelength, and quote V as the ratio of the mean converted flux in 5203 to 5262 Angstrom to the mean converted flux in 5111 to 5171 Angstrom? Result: 1.16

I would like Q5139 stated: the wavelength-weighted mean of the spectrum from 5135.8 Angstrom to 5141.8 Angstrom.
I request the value 15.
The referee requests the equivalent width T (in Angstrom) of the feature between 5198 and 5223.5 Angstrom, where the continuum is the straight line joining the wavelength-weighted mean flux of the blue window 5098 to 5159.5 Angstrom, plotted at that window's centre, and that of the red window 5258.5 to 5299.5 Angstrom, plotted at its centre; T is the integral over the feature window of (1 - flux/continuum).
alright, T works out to -4.85 Angstrom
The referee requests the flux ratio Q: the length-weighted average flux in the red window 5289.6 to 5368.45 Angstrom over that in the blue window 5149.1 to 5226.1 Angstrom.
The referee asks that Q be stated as 1.12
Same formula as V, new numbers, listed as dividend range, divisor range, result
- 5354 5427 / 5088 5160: 1.24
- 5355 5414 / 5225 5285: 1.19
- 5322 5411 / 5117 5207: 1.26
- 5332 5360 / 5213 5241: 1.02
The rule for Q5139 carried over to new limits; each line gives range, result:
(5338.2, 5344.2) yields 17.5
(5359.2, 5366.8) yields 18.6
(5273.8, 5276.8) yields 15.6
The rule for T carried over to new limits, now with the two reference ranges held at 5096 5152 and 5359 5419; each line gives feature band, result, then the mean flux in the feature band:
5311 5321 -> -3.0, 22.1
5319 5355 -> -2.2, 18.2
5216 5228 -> -2.2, 19.4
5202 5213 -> 0.3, 15.9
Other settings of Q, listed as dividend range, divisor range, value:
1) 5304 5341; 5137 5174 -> 1.21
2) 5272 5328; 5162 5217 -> 1.06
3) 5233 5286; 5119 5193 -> 1.02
